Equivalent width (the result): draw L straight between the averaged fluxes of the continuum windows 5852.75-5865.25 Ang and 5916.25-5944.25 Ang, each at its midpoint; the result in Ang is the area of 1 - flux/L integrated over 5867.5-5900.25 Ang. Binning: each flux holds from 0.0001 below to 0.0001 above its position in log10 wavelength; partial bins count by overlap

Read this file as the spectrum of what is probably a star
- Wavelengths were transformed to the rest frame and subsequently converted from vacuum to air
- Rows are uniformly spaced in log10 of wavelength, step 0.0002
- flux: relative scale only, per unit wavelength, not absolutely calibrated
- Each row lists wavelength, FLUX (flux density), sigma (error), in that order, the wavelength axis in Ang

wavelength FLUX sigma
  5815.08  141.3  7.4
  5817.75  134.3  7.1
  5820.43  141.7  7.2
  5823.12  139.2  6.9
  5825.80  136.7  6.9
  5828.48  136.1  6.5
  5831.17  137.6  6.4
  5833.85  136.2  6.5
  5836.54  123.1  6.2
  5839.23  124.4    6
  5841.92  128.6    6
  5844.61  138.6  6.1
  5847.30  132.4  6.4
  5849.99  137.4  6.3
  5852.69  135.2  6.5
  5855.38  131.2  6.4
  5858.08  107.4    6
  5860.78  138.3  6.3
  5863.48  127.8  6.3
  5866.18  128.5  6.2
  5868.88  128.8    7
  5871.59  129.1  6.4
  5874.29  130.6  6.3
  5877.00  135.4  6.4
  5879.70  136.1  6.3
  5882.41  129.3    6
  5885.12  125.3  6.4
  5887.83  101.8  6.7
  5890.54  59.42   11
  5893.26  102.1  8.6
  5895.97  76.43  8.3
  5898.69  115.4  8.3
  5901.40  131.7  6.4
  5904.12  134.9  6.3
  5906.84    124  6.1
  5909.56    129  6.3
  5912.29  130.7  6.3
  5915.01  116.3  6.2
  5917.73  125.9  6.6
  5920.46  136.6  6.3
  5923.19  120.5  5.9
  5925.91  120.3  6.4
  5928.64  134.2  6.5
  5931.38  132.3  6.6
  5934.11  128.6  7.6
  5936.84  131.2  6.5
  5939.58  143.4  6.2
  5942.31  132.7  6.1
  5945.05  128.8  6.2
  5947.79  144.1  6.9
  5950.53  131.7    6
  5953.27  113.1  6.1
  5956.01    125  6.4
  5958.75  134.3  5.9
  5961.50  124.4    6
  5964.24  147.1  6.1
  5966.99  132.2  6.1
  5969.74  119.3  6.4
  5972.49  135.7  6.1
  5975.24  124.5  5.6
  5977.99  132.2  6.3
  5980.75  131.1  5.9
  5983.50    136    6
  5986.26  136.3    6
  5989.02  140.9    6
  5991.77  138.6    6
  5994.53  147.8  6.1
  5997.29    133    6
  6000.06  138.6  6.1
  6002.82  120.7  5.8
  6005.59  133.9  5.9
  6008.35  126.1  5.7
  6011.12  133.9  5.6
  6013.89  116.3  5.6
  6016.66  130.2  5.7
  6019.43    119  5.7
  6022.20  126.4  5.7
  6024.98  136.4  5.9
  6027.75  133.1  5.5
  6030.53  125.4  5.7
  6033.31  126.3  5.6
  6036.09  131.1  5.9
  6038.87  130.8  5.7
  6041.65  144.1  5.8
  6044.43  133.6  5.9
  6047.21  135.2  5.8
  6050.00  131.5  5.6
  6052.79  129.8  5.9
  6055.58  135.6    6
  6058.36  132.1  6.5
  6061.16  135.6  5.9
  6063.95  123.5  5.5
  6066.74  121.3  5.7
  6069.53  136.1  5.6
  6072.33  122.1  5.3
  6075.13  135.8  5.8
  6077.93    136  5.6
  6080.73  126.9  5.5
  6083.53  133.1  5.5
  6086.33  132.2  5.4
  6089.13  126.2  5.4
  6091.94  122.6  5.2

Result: 3.6 Ang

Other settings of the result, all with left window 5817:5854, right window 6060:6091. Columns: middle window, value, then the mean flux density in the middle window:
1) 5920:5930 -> 0.42 Ang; 127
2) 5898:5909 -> 0.47 Ang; 127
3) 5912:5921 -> 0.45 Ang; 126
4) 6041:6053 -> -0.41 Ang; 135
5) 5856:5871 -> 0.81 Ang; 126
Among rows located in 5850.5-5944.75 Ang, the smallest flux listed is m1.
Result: 59.42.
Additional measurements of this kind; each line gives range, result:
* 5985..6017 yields 116.3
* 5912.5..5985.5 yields 113.1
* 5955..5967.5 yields 124.4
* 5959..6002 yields 119.3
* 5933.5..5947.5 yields 128.6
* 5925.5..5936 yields 120.3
